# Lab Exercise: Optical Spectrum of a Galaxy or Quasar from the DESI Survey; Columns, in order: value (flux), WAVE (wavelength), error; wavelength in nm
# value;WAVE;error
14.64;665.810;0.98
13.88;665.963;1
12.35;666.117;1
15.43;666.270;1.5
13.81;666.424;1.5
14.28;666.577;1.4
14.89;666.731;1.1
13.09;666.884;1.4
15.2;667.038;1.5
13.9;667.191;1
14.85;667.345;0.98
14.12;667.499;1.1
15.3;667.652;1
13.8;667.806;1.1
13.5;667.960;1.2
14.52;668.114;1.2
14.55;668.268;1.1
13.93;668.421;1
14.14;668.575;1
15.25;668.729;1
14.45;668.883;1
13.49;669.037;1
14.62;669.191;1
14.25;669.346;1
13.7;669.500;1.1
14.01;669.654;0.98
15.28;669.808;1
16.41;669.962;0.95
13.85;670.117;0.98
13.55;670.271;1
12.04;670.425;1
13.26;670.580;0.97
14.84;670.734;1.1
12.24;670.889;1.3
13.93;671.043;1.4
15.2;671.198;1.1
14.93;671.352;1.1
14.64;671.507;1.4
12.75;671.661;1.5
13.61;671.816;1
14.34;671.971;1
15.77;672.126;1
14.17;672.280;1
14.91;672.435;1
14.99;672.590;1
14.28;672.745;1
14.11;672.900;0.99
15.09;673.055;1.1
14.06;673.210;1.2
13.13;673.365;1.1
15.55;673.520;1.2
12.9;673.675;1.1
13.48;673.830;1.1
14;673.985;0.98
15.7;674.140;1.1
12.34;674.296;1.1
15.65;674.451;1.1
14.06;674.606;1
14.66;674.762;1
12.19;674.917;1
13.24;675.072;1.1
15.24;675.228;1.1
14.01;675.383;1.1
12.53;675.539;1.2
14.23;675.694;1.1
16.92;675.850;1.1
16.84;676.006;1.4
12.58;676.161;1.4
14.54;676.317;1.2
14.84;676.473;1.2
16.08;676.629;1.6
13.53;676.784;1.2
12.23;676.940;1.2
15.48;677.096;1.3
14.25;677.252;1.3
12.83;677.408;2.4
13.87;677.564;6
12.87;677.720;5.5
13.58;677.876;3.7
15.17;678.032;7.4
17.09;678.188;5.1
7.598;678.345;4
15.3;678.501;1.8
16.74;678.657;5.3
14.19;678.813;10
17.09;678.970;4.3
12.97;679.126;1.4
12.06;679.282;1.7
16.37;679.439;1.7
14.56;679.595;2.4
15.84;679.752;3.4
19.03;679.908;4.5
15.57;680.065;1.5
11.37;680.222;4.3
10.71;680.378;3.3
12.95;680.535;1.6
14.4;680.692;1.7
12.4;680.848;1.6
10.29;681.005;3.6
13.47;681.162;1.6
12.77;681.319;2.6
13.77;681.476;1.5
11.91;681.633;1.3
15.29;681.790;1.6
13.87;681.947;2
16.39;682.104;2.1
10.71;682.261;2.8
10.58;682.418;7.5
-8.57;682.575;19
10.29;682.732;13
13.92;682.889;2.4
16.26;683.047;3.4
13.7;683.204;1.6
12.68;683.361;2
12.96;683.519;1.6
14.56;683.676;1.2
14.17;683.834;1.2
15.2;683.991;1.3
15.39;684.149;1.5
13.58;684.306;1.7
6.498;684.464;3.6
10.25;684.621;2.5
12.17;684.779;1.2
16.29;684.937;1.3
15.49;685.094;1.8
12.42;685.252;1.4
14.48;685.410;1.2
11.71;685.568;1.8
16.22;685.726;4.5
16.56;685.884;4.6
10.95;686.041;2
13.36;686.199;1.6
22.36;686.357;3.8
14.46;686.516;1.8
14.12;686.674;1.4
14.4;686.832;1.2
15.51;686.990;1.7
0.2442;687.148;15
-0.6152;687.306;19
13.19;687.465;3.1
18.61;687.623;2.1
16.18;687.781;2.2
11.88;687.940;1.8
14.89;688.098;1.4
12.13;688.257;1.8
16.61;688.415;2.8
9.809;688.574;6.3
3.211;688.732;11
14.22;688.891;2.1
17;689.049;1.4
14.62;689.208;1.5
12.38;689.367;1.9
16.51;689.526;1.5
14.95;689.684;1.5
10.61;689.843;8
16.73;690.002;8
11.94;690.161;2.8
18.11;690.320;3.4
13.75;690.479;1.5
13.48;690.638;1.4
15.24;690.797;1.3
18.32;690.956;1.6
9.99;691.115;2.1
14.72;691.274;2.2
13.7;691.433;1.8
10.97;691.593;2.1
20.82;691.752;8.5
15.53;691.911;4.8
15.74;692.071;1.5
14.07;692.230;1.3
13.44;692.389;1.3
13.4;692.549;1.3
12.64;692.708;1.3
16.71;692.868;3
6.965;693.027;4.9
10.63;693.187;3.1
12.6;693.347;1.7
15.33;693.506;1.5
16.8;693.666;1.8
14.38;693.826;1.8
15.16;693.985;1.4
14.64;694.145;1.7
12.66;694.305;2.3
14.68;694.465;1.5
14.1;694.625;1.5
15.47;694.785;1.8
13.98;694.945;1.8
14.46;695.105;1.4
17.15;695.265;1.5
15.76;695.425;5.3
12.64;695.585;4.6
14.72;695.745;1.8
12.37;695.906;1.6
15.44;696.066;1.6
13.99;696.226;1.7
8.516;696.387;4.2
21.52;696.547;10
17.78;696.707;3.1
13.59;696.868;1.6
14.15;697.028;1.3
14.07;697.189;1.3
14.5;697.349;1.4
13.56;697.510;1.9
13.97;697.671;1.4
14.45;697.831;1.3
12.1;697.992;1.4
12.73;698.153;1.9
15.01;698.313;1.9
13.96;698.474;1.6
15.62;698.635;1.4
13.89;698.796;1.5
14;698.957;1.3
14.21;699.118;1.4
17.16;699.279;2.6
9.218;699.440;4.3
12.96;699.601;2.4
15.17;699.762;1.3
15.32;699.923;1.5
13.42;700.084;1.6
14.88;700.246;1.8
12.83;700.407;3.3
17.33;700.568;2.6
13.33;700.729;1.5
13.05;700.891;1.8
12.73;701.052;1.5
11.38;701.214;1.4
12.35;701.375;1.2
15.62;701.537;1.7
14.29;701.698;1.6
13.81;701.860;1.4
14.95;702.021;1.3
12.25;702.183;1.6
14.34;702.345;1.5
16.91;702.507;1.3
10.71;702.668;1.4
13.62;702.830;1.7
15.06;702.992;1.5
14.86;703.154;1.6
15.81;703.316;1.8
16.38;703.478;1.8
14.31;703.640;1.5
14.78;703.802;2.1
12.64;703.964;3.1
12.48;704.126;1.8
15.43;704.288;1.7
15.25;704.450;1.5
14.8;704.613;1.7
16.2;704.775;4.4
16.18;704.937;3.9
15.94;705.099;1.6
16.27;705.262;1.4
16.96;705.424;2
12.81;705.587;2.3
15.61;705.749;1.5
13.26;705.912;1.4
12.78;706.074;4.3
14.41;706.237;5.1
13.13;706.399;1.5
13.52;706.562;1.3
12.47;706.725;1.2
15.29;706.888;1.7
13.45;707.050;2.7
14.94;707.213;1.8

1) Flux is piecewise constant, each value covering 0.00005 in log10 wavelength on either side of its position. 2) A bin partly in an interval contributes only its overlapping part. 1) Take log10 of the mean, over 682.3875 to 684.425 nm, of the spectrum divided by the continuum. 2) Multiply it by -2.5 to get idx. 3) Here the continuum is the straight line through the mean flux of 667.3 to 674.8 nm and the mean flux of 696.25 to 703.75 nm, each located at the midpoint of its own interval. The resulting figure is 0.20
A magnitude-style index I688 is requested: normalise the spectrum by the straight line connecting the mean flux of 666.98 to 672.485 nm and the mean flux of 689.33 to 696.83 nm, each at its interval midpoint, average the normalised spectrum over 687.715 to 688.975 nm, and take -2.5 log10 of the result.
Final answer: 0.16 mag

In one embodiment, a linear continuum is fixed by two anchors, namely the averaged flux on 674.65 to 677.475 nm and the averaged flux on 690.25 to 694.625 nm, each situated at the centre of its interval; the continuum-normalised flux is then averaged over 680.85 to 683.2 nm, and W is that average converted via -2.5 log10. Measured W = 0.22 mag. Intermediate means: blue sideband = 14.2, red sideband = 14.2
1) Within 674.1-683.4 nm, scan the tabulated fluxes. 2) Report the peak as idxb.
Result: 19.03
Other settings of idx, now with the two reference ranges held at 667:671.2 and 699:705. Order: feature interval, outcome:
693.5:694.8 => -0.040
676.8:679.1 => 0.006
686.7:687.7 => 0.337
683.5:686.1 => 0.055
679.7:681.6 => 0.057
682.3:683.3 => 0.439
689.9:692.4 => -0.043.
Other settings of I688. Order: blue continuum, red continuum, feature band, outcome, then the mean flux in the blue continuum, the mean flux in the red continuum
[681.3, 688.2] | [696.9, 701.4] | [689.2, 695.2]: -0.07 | 12.7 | 13.9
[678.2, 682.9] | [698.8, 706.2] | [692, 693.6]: 0.04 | 12.8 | 14.3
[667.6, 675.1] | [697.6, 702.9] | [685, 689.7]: 0.06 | 14.2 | 13.9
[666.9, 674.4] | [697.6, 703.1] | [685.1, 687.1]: -0.03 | 14.2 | 13.9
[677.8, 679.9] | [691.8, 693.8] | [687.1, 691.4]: 0.08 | 14.7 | 13.8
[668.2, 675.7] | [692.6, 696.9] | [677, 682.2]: 0.02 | 14.2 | 14.3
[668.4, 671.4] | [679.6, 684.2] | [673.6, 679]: -0.06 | 14.2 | 12.8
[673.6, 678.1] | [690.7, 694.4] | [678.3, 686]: 0.08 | 14.1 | 14.1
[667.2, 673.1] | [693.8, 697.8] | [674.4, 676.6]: -0.01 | 14.3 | 14.5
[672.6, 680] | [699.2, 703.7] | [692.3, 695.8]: 0.01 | 14.4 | 14.1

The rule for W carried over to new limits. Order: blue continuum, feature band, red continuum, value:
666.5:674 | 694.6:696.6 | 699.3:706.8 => -0.03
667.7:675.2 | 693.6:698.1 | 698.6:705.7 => -0.01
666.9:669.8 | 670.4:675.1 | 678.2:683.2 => -0.02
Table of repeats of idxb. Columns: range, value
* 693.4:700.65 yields 21.52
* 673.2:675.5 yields 15.7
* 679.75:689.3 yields 22.36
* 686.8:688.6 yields 18.61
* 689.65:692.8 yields 20.82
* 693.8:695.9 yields 17.15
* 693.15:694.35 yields 16.8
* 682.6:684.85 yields 16.26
